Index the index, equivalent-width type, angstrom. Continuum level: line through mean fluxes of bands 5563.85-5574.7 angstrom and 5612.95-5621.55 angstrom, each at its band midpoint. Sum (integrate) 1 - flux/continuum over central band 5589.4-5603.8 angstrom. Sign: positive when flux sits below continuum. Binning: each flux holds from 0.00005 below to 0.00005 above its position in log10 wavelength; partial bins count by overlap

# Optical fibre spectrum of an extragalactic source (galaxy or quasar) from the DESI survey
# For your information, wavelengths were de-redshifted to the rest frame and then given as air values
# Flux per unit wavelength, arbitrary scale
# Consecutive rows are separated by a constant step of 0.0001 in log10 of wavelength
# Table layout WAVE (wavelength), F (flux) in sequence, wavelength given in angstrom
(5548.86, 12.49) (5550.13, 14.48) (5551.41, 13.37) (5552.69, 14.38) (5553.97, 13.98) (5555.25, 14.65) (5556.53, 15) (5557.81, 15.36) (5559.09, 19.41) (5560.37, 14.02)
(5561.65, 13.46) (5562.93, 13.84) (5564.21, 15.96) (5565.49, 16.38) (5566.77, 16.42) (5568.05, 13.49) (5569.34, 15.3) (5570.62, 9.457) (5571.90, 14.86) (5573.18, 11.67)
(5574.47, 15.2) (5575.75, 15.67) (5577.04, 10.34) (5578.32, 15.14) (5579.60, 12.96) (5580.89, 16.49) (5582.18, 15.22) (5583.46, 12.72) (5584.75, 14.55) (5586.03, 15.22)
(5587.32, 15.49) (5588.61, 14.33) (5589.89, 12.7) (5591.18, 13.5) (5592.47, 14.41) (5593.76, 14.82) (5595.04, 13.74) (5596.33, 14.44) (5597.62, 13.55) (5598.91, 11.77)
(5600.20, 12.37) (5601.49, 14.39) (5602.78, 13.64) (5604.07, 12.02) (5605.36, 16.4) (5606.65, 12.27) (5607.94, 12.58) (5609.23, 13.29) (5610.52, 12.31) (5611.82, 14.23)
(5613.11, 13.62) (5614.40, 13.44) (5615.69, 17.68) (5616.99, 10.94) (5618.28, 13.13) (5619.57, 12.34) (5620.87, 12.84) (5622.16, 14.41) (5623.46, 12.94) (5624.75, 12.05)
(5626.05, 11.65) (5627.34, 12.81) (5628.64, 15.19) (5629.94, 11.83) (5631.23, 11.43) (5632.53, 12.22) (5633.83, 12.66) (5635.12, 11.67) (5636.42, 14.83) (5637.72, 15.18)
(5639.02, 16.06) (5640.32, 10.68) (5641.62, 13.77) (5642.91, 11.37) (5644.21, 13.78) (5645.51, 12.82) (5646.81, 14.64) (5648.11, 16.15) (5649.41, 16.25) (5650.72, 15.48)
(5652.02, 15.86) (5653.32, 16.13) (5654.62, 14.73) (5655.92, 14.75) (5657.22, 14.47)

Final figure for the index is 0.2 angstrom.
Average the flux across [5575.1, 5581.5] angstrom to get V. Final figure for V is 14.1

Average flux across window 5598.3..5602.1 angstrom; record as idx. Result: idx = 12.8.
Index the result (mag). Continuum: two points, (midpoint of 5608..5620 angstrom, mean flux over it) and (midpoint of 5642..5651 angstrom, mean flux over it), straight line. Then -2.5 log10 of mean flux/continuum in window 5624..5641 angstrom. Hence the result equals 0.08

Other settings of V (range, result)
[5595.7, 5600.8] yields 13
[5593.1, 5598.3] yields 14.1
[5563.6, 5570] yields 15.5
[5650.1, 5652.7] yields 15.7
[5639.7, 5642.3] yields 12.3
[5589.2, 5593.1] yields 13.6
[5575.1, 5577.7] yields 13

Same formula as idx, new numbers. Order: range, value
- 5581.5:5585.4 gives 14.2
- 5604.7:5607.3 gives 14.3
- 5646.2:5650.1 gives 15.7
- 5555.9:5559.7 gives 16.6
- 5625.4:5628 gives 12.2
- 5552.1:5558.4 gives 14.7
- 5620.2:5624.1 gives 13.4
